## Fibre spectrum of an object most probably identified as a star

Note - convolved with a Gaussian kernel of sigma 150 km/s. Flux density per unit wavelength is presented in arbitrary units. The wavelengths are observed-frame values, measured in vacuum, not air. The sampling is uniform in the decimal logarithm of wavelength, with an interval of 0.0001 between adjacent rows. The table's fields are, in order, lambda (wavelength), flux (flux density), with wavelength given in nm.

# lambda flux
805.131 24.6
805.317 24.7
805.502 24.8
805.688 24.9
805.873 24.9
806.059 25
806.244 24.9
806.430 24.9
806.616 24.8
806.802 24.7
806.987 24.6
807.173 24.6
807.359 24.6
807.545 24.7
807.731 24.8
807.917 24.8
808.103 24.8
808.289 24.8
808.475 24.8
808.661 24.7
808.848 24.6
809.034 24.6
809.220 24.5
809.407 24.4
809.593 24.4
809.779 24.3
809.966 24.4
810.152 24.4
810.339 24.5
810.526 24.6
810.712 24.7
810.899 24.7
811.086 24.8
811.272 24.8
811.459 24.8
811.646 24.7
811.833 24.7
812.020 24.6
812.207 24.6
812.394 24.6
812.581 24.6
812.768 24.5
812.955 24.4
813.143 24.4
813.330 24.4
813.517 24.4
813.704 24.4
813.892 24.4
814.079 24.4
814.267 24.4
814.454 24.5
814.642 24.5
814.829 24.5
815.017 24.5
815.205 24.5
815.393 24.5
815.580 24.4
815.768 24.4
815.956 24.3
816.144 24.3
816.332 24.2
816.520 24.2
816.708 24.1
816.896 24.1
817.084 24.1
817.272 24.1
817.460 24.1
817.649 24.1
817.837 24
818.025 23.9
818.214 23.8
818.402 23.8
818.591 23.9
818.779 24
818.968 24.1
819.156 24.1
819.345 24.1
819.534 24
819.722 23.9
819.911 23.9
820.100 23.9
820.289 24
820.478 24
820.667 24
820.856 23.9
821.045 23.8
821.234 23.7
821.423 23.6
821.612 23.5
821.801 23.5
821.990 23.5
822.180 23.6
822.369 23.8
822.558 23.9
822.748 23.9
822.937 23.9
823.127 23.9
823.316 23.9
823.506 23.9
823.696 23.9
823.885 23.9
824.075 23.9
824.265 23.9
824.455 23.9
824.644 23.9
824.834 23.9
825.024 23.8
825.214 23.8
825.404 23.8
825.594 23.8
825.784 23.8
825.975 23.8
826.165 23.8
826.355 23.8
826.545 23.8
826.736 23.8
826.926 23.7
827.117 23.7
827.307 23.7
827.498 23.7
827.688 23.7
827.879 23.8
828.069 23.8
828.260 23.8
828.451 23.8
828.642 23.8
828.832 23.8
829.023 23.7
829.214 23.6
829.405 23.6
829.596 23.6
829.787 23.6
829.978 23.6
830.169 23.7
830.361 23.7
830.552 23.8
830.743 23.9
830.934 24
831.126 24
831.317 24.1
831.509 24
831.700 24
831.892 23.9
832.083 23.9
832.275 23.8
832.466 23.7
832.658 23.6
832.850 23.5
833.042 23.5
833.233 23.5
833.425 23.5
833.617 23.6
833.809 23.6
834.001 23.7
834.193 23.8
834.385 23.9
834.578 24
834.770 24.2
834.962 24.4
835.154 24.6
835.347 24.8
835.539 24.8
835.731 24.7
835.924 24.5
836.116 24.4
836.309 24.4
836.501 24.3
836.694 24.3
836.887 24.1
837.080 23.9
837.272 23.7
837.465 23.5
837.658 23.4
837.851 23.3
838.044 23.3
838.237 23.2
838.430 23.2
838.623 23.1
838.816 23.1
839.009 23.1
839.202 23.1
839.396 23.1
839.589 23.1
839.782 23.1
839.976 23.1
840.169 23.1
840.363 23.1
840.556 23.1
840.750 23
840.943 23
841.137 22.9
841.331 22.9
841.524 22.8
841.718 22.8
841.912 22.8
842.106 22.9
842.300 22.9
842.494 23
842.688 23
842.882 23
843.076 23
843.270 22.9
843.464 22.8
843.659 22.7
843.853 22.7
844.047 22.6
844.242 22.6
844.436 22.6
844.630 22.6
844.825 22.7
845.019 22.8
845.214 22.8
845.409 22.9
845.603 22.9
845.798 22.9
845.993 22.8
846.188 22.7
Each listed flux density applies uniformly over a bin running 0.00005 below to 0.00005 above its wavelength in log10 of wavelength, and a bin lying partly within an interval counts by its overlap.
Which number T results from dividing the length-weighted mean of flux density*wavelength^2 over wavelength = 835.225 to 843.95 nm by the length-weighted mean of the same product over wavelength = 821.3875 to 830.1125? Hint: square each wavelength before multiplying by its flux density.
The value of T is 1.0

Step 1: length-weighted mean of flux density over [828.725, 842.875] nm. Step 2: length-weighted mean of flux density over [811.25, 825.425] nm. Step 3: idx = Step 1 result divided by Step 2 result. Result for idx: 0.98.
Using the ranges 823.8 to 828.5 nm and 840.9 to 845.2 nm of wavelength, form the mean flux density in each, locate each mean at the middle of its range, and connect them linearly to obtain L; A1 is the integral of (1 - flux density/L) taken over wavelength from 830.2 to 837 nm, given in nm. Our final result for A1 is -0.19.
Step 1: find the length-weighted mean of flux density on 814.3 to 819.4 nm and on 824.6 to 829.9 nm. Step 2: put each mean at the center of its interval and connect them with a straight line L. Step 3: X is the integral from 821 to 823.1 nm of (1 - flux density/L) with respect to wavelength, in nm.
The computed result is 0.02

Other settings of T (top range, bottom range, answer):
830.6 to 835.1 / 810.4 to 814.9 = 1.02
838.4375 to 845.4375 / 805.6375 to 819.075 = 1.01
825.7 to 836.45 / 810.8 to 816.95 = 1.02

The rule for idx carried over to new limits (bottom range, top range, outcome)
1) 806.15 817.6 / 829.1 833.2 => 0.97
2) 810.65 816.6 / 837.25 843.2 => 0.94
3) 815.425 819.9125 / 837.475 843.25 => 0.96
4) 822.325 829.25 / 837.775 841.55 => 0.97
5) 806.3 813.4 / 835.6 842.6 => 0.95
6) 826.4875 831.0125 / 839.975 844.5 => 0.96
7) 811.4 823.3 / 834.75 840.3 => 0.98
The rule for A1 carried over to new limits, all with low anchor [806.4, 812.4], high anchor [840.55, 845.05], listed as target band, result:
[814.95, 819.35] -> 0.01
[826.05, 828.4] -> -0.01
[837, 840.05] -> -0.03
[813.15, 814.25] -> 0.00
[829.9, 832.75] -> -0.05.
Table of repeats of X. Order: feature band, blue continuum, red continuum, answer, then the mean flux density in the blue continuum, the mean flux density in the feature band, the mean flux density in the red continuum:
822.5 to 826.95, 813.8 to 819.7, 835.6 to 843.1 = 0.009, 24.2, 23.9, 23.3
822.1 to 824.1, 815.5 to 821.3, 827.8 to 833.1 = 0.006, 24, 23.9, 23.8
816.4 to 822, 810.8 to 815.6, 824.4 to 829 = 0.064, 24.5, 23.9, 23.8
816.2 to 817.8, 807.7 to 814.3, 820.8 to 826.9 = 0.006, 24.6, 24.1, 23.8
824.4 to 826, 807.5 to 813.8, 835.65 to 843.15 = 0.008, 24.6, 23.8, 23.3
